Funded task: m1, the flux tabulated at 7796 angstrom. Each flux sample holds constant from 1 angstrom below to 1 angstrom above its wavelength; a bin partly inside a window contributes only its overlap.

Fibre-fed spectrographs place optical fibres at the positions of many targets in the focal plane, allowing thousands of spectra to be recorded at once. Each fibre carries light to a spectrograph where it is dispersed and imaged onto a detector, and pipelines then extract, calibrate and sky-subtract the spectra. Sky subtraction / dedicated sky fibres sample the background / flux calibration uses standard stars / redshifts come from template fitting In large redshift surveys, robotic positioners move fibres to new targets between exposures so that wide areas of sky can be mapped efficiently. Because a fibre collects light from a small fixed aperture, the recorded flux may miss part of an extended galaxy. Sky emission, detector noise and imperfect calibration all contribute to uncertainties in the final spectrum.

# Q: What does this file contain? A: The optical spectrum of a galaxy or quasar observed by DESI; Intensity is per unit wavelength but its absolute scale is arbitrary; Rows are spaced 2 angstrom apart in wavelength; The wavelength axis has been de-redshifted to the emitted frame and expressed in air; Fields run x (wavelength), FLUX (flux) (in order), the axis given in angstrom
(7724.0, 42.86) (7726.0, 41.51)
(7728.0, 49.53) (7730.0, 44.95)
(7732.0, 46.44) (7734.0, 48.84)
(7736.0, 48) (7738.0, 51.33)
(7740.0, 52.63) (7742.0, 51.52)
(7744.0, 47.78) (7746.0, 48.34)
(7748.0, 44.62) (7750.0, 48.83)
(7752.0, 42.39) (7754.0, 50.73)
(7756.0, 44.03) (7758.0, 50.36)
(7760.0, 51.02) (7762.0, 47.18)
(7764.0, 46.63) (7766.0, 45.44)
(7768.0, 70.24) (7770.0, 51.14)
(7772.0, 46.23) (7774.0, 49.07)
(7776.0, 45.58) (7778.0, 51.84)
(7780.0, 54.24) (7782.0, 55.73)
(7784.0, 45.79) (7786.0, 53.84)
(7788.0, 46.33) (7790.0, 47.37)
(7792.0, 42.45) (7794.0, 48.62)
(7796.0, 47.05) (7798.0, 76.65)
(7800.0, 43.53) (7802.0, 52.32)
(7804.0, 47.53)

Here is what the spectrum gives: 47.05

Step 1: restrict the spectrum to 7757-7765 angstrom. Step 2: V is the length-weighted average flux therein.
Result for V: 48.8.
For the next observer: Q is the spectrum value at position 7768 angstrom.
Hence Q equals 70.24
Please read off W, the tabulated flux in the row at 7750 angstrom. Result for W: 48.83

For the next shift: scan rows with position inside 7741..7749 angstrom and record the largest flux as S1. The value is 51.52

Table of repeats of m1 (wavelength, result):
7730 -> 44.95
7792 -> 42.45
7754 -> 50.73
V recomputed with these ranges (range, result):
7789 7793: 44.9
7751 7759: 46.9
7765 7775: 52.4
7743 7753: 46.4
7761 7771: 52.1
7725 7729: 45.5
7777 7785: 51.9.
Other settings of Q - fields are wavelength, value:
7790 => 47.37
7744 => 47.78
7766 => 45.44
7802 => 52.32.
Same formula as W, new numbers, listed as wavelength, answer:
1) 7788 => 46.33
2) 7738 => 51.33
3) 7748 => 44.62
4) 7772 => 46.23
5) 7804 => 47.53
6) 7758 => 50.36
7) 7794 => 48.62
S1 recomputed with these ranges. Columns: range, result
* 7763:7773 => 70.24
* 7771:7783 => 55.73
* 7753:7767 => 51.02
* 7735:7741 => 52.63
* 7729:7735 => 48.84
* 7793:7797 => 48.62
